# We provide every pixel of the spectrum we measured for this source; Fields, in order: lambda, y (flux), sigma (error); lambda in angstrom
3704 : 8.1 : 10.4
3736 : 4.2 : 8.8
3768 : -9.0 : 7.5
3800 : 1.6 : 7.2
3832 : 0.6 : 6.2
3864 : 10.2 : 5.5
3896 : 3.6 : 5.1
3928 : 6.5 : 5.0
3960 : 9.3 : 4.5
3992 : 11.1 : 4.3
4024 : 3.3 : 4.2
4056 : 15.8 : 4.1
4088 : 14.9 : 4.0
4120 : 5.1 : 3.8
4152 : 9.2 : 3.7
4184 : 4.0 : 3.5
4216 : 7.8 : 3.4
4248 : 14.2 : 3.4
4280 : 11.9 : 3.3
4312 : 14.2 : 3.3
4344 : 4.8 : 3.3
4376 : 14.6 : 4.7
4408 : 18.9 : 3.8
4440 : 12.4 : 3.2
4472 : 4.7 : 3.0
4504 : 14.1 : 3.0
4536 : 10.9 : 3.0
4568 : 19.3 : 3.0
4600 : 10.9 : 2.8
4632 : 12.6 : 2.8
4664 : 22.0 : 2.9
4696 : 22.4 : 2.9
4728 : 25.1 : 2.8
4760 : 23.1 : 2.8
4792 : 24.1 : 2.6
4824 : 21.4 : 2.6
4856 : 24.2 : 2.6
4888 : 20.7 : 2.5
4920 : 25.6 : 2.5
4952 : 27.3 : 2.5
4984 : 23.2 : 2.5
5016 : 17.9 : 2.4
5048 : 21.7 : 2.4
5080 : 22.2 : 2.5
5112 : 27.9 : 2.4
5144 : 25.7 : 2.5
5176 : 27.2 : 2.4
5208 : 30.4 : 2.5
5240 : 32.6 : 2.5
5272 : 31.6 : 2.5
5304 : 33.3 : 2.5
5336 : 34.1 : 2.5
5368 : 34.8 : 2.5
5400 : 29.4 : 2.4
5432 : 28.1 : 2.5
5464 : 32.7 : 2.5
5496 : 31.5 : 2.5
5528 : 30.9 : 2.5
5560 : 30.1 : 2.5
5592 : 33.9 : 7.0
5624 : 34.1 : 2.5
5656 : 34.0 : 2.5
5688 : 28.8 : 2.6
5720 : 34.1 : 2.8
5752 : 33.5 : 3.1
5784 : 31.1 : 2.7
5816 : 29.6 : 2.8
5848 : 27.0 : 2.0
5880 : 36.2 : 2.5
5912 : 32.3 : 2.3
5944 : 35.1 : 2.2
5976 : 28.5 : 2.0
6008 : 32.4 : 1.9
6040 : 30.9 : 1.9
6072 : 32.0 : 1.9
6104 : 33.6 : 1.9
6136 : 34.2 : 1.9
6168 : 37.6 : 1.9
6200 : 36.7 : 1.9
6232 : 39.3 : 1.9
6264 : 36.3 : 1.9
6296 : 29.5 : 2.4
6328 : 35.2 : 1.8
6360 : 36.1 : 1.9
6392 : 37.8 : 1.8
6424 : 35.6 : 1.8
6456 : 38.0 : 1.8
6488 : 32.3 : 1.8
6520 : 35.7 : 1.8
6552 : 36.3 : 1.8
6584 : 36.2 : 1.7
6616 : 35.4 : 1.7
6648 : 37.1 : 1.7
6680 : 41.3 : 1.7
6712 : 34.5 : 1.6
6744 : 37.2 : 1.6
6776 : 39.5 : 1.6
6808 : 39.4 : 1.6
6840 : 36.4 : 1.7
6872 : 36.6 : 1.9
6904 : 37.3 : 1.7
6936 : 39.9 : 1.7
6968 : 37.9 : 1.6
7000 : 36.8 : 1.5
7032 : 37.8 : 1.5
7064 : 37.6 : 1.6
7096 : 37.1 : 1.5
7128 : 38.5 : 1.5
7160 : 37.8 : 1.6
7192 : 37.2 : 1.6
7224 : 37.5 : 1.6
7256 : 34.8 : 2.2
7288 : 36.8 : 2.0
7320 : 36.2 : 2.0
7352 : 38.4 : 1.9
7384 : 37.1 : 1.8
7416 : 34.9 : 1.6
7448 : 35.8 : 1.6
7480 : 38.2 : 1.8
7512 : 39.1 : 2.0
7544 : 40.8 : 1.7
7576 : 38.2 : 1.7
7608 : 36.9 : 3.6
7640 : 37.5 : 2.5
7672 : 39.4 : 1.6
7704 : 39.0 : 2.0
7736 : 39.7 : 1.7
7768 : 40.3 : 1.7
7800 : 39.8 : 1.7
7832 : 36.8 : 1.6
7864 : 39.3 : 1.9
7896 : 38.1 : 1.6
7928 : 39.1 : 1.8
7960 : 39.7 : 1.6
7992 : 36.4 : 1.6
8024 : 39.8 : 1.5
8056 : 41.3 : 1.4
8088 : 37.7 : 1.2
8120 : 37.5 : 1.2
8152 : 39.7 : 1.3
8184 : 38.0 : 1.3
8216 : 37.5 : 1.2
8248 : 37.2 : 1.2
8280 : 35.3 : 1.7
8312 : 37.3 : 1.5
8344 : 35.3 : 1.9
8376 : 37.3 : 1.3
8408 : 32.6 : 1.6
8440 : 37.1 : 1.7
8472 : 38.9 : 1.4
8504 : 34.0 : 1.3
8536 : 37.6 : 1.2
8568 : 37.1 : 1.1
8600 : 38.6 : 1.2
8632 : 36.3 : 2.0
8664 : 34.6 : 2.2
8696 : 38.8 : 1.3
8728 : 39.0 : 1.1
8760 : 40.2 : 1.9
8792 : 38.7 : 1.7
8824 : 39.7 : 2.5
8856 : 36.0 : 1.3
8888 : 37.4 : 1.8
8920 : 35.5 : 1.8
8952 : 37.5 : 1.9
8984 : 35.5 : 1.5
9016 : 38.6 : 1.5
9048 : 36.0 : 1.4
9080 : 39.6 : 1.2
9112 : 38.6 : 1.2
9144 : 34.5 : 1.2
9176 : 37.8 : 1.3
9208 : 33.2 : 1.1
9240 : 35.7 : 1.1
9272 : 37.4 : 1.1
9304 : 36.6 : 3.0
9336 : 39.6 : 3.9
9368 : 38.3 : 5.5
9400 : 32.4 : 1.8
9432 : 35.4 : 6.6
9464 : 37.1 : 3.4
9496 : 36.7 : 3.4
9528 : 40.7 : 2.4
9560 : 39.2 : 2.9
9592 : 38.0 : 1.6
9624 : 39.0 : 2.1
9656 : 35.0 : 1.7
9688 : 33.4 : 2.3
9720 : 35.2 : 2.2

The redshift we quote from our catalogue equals 0.166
